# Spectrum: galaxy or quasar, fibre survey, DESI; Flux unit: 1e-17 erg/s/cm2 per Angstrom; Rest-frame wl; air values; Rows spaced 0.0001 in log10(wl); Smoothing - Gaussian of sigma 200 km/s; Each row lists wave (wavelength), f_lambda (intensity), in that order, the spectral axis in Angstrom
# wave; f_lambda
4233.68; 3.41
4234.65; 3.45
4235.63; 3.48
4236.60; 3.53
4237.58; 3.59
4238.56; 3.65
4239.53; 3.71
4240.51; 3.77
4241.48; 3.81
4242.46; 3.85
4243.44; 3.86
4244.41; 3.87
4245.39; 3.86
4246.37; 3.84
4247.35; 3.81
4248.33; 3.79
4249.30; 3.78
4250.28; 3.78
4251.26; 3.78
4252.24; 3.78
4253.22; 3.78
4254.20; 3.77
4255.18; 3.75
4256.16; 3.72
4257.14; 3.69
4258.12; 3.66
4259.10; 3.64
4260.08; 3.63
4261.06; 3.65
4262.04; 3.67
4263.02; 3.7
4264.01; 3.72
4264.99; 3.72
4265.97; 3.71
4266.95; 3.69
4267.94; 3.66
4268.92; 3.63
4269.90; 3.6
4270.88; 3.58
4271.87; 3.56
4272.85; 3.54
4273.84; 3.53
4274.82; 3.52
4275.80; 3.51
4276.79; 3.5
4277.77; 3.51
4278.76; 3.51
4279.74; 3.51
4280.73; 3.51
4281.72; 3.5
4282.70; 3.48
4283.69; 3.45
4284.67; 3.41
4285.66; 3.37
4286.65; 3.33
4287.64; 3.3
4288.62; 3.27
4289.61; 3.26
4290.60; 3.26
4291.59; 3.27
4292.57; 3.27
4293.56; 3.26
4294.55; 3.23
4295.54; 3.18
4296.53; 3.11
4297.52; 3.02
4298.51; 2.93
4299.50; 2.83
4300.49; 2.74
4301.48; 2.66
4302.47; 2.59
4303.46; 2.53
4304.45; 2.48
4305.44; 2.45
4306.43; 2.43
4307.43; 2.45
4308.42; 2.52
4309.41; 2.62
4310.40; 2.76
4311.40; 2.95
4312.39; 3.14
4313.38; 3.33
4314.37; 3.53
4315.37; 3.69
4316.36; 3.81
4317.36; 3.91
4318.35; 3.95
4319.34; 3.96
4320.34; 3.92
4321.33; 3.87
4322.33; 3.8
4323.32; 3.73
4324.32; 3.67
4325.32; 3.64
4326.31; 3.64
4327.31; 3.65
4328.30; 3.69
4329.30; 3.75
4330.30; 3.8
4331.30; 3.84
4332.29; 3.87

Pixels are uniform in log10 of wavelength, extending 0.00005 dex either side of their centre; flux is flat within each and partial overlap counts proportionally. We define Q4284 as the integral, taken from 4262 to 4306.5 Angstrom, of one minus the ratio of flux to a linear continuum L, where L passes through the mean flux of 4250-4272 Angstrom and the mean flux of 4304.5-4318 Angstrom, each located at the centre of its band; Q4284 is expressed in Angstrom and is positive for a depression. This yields 1.3 Angstrom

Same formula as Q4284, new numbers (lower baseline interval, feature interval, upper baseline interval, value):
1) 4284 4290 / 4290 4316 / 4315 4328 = 4.4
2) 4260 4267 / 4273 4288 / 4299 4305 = -1.1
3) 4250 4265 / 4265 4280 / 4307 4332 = 0.4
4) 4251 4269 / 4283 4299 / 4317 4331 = 2.1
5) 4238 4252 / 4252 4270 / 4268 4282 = -0.2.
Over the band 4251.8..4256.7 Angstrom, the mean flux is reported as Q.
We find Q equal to 3.76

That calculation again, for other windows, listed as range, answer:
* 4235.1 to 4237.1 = 3.5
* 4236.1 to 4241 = 3.65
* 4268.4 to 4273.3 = 3.59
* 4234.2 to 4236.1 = 3.46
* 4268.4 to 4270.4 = 3.63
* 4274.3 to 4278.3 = 3.51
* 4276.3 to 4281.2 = 3.51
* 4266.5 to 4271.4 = 3.63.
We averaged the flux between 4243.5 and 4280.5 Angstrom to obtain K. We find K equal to 3.68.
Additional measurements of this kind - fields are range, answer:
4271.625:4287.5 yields 3.48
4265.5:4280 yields 3.57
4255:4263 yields 3.68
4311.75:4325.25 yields 3.71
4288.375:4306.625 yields 2.94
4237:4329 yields 3.46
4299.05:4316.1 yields 2.82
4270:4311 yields 3.14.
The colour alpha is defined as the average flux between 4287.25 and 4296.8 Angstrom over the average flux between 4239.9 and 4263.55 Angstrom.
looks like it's 0.86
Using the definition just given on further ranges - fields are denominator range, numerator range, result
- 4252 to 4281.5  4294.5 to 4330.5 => 0.89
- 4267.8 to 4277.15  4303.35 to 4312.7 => 0.74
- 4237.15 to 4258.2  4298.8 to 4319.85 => 0.80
